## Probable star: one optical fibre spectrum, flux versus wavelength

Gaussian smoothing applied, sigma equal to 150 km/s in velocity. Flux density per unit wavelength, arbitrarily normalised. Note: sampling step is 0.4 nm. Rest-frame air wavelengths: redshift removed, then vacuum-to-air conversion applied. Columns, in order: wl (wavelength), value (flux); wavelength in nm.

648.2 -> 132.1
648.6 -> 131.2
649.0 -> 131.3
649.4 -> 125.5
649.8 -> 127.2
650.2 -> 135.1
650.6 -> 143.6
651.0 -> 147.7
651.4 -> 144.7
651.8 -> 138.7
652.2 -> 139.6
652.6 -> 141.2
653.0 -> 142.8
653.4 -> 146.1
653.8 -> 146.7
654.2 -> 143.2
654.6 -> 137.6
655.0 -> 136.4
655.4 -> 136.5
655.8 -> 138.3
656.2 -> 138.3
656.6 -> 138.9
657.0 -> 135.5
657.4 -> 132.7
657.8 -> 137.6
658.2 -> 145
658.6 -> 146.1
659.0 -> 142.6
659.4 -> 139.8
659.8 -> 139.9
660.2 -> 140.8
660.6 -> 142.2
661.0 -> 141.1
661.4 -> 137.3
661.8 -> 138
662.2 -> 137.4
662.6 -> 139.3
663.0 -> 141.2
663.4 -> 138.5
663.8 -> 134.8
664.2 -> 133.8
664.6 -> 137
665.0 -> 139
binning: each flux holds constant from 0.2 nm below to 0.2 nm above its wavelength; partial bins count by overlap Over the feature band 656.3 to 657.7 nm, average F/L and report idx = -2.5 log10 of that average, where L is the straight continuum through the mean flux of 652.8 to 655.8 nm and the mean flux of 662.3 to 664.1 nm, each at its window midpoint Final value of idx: 0.03 mag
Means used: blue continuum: 141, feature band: 136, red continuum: 138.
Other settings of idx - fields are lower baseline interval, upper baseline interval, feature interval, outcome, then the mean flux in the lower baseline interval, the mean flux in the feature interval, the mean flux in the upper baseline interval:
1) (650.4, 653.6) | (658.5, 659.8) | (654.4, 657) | 0.04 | 143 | 138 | 142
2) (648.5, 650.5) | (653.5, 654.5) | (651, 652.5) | -0.03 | 131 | 142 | 144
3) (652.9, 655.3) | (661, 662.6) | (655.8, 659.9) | 0.00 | 142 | 140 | 138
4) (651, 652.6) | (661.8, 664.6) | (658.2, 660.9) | -0.02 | 142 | 142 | 137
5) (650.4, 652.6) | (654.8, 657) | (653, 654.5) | -0.03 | 143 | 144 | 137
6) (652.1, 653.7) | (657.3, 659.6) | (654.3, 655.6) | 0.04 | 143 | 137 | 141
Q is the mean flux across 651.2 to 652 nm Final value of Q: 142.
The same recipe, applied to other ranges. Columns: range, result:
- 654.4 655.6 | 137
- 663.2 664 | 137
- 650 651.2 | 142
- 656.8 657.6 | 134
